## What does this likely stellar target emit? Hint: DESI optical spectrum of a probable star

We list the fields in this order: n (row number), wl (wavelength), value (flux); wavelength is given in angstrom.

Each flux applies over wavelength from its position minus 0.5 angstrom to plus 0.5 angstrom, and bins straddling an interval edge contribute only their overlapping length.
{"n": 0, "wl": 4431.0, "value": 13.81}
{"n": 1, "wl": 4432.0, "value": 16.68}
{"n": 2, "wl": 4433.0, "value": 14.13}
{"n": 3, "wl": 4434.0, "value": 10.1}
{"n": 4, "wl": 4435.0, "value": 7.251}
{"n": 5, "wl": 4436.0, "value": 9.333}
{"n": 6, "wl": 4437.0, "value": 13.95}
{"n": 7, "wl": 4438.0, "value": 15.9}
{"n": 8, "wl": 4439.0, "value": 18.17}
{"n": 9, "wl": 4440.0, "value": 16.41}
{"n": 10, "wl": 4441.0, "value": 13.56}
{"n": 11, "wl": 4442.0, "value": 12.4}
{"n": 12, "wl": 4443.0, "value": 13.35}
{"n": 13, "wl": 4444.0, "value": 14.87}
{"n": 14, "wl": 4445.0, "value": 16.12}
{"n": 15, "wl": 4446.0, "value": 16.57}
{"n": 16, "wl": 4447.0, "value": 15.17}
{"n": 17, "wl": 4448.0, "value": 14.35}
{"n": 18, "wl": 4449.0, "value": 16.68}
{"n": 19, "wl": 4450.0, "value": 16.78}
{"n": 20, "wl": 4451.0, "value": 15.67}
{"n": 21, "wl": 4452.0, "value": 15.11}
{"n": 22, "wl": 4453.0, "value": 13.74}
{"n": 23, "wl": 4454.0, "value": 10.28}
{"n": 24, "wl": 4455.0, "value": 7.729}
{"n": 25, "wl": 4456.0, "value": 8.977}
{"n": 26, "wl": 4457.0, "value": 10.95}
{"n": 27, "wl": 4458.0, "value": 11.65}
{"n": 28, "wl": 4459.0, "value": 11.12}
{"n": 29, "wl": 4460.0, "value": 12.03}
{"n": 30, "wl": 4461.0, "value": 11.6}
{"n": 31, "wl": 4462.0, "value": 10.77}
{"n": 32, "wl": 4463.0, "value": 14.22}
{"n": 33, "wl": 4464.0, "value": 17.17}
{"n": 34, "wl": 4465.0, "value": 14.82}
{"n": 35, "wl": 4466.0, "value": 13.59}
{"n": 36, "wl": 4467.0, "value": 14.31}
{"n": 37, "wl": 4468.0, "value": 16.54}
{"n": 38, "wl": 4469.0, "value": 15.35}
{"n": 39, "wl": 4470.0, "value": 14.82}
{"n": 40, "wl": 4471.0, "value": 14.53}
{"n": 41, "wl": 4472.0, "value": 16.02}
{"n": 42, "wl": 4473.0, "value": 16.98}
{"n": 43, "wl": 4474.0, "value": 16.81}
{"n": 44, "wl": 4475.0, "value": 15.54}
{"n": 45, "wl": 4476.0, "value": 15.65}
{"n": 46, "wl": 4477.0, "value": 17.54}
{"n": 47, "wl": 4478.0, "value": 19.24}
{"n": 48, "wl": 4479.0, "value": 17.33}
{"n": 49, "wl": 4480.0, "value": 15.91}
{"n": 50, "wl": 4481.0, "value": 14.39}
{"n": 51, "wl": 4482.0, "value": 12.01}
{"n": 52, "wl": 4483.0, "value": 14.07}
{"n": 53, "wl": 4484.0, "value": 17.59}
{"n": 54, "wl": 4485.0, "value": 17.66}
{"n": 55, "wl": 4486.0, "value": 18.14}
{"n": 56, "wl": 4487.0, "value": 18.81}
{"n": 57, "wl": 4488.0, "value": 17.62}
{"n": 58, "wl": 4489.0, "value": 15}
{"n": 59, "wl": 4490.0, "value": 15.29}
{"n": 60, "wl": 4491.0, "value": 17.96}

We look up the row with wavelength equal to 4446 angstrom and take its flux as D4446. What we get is 16.57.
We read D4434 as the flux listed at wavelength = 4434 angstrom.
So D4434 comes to 10.1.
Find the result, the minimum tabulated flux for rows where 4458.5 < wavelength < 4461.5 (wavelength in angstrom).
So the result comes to 11.12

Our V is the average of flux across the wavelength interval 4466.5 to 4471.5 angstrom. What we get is 15.1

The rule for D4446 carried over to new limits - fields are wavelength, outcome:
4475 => 15.54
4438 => 15.9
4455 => 7.729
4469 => 15.35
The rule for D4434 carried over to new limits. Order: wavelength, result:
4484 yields 17.59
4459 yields 11.12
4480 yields 15.91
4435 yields 7.251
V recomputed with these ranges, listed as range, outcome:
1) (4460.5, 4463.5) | 12.2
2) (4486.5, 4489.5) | 17.1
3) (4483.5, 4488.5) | 18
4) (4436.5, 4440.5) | 16.1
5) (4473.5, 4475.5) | 16.2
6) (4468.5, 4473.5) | 15.5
